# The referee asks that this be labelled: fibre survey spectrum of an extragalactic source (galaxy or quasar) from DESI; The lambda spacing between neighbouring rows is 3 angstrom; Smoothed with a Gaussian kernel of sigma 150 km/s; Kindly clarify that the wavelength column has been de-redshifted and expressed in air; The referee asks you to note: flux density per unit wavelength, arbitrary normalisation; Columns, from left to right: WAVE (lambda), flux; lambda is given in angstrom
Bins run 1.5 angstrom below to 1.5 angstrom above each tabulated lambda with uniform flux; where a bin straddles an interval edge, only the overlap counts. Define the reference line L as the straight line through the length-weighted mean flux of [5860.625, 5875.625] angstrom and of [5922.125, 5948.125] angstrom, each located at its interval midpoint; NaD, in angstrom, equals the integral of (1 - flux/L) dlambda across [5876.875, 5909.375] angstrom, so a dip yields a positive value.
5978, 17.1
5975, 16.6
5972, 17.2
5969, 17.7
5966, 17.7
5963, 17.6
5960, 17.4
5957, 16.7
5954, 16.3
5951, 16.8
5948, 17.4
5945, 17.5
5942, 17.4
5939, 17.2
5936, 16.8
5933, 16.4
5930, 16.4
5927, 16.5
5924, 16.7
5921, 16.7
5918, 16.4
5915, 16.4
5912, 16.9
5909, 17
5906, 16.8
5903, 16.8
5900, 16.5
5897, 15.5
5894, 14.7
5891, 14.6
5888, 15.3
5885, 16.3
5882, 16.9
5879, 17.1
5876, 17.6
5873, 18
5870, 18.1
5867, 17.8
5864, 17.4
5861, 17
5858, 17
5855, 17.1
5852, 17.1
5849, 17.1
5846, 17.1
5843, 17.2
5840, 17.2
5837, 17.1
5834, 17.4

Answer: 2.4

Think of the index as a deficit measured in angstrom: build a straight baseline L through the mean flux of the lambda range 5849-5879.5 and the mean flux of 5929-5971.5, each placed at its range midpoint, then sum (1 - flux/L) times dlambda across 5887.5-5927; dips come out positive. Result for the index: 2.4 angstrom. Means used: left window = 17.4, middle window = 16.2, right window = 17.1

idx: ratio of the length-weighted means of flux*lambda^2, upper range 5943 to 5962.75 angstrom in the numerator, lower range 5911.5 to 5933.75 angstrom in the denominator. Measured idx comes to 1.04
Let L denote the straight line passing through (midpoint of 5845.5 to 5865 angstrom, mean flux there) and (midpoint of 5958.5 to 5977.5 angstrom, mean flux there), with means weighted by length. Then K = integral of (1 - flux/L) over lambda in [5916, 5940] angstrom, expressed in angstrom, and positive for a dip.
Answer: 0.9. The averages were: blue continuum 17.1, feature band 16.6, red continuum 17.4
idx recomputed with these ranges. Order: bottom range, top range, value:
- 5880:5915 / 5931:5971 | 1.08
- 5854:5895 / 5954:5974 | 1.06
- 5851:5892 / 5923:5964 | 1.02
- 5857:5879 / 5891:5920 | 0.94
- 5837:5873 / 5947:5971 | 1.03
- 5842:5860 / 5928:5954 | 1.02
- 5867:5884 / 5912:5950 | 0.98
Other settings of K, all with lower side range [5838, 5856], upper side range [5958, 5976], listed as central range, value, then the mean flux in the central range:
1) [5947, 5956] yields 0.28 angstrom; 16.8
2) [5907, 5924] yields 0.57 angstrom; 16.7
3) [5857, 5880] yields -0.46 angstrom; 17.5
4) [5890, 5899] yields 1.14 angstrom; 15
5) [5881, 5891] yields 0.76 angstrom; 15.9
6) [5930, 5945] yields 0.31 angstrom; 16.9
